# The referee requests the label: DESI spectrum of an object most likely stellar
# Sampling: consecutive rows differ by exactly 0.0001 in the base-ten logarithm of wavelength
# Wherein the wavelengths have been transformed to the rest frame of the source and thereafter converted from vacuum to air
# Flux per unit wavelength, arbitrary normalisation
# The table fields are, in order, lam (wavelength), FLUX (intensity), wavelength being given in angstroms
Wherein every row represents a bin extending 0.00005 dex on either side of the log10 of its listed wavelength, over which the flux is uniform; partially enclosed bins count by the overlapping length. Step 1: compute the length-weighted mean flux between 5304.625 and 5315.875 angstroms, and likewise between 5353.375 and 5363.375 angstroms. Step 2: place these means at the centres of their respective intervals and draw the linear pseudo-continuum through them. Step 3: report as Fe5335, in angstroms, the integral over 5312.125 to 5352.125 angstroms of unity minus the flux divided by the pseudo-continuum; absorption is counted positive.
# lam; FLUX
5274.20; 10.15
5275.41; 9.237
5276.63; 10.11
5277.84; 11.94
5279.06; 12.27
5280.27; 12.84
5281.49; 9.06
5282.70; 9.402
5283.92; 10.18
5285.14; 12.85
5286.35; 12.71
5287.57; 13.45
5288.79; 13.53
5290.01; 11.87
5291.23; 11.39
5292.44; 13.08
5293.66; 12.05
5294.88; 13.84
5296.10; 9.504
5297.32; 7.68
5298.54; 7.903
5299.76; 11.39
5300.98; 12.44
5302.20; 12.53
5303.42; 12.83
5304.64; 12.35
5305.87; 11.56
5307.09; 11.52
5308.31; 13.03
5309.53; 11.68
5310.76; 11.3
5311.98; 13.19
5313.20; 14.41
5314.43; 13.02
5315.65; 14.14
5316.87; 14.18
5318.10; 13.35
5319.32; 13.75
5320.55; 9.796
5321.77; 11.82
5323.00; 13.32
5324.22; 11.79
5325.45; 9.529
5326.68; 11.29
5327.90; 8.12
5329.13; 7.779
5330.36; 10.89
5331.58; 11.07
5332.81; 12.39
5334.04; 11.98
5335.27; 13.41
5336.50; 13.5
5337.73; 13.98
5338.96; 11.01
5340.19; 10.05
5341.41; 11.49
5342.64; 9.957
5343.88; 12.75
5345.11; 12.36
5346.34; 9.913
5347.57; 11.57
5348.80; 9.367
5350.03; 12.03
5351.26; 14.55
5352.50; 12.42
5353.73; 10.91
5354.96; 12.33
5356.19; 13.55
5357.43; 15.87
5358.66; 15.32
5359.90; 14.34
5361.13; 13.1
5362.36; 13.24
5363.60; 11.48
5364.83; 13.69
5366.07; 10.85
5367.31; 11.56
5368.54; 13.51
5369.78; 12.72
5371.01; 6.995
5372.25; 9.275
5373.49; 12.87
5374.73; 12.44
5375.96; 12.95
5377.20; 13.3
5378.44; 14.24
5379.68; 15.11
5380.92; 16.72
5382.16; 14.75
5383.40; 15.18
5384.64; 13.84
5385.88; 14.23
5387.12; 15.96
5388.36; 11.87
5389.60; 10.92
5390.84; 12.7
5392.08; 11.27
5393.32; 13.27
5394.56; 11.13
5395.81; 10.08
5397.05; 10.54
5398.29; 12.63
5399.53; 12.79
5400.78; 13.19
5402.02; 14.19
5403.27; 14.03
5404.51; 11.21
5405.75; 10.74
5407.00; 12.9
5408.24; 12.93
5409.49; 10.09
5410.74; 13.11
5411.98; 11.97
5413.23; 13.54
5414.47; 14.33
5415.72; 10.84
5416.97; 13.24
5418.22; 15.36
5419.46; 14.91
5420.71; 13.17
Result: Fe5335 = 3.6 angstroms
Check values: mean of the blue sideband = 12.6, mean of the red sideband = 13.6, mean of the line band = 11.8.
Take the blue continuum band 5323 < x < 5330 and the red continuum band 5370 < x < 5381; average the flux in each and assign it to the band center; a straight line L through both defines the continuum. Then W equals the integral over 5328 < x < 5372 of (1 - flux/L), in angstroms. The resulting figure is -3.1 angstroms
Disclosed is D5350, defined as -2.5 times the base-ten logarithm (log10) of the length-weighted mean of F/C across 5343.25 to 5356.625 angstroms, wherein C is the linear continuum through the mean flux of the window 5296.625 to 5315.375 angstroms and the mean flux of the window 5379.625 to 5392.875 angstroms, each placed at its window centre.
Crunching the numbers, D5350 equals 0.08 mag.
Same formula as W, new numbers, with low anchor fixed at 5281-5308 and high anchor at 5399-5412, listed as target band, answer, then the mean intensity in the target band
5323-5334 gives 1.1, 10.6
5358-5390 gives -2.3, 13.1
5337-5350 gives 0.7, 11.3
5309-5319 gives -1.3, 13.2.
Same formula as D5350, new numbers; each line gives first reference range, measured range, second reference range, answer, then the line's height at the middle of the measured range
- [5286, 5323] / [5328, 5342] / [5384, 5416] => 0.07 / 12.3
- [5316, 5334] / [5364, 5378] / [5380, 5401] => 0.06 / 12.6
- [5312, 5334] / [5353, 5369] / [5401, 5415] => -0.07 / 12.2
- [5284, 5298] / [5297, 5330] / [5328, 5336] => -0.03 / 11.5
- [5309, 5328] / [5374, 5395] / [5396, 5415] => -0.09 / 12.4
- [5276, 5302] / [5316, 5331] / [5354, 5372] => 0.06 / 12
